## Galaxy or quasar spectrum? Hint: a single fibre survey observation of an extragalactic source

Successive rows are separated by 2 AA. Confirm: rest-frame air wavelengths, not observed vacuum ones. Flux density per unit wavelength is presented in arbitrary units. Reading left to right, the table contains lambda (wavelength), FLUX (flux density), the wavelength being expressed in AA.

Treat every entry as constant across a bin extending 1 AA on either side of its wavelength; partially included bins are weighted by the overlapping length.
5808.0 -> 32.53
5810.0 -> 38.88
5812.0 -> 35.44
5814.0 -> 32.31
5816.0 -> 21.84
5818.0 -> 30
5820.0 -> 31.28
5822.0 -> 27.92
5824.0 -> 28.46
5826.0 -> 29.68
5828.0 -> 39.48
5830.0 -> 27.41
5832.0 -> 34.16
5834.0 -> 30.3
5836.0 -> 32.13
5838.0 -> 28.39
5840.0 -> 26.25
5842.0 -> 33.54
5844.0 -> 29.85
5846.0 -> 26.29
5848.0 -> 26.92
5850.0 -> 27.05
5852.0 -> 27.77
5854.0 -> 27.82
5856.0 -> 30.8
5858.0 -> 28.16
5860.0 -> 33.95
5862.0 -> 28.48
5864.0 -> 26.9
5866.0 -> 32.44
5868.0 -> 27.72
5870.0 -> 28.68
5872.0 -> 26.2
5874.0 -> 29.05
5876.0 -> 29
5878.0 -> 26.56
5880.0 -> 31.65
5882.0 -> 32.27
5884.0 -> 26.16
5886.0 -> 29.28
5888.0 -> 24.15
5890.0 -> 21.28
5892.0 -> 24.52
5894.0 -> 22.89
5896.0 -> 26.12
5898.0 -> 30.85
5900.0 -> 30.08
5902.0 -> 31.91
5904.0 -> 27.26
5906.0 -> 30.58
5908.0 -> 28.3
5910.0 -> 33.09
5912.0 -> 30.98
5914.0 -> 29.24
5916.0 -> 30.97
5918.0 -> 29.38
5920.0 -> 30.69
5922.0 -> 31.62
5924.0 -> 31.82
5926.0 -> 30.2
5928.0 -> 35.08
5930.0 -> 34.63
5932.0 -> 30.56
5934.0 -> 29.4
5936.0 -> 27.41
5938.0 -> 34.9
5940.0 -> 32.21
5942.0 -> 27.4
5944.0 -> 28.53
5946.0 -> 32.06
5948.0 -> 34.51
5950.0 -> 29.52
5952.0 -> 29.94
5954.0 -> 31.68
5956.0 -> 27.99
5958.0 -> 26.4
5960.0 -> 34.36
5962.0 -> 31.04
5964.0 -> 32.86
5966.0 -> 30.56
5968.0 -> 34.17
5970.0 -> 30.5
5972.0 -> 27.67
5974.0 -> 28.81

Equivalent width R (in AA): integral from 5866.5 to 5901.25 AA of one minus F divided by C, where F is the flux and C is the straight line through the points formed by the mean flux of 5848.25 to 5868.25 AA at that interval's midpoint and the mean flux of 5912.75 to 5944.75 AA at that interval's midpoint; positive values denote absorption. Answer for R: 2.56 AA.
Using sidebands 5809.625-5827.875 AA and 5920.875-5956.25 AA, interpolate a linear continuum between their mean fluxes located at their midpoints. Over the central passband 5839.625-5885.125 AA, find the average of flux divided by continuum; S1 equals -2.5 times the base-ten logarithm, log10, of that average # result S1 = 0.07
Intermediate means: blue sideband 30.8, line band 28.9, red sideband 31.1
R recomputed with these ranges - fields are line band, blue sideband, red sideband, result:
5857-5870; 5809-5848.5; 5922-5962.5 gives 0.49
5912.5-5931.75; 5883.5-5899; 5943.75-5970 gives -2.21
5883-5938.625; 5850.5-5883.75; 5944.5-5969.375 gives 1.44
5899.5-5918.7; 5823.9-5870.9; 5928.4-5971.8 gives 0.18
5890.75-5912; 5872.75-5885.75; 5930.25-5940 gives 0.91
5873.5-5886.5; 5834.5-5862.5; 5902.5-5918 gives 0.21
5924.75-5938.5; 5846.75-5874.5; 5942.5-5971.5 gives -0.60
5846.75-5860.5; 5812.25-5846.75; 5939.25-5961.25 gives 0.67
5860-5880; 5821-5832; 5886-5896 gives -1.87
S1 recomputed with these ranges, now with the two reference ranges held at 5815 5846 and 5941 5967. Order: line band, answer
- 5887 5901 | 0.18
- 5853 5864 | 0.02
